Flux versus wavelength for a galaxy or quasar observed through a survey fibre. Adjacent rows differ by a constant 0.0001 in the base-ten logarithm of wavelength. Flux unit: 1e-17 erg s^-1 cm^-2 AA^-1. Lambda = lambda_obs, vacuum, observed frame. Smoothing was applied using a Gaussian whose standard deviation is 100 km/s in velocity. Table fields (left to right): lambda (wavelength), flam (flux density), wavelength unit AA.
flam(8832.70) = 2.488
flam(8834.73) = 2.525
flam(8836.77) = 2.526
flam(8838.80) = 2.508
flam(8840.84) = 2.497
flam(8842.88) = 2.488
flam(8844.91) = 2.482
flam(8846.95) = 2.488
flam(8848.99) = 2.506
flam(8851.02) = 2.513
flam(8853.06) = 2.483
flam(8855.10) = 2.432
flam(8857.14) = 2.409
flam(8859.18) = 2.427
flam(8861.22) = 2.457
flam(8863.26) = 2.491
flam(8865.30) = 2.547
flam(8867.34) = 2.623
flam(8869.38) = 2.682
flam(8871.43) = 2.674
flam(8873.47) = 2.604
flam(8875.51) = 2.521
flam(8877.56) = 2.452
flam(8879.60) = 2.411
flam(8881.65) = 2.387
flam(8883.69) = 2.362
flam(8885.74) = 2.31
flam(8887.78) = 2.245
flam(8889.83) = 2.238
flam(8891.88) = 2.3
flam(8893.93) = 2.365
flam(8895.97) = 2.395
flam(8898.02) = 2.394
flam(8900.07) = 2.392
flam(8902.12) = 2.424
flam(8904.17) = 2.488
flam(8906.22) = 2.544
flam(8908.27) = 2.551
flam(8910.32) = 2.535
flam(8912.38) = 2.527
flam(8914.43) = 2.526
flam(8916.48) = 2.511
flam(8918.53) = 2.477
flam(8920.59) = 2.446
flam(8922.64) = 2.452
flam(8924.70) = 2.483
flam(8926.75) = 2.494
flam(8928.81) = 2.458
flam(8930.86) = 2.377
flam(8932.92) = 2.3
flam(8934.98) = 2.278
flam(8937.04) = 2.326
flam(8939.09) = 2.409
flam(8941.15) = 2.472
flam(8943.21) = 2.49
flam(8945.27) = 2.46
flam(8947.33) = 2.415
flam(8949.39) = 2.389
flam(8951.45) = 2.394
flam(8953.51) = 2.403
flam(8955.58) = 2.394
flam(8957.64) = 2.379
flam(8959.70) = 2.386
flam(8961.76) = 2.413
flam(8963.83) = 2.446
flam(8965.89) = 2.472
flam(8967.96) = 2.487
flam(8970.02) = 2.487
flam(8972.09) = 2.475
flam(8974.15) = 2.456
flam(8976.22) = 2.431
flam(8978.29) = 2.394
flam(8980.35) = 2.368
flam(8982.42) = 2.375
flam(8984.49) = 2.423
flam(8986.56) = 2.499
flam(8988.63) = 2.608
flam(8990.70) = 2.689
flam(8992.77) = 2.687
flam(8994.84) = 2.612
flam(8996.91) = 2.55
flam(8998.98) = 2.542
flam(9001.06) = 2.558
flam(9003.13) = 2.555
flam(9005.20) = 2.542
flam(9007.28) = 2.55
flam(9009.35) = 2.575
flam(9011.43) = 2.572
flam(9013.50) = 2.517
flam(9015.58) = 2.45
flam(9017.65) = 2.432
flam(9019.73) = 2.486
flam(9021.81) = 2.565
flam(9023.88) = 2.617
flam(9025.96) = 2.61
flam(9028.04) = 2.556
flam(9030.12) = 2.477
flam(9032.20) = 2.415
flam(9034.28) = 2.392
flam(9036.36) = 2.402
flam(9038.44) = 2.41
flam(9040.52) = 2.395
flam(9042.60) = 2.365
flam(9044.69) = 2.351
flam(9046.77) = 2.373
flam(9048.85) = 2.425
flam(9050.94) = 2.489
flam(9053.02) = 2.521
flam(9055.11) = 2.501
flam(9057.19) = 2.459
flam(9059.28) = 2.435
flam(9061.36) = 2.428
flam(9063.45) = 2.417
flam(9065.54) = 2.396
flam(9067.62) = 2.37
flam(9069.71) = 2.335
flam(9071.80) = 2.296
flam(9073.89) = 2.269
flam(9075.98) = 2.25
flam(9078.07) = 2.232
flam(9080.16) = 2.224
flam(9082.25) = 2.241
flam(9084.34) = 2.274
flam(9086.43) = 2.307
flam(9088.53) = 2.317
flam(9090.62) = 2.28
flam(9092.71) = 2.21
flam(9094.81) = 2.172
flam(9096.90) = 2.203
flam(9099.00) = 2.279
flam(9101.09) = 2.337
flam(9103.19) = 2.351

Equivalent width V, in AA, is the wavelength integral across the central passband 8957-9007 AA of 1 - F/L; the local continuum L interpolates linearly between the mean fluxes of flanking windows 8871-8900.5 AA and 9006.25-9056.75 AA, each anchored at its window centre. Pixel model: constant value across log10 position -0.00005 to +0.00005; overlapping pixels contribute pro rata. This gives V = -0.91 AA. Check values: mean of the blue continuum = 2.4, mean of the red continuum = 2.48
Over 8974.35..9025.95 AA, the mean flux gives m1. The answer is 2.53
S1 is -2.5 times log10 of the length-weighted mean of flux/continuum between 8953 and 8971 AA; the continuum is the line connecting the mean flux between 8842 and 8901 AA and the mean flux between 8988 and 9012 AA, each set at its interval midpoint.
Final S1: 0.05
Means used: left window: 2.45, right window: 2.59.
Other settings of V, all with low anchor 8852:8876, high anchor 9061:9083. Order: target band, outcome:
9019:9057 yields -1.9 AA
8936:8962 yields 0.3 AA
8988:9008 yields -1.7 AA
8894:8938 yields 0.5 AA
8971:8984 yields 0.0 AA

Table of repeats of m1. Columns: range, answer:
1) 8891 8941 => 2.44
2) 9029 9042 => 2.41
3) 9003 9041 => 2.5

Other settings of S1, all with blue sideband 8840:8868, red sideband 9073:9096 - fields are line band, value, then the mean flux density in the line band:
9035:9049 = -0.042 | 2.39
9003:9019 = -0.087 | 2.52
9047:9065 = -0.079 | 2.45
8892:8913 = -0.007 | 2.45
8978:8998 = -0.078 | 2.53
